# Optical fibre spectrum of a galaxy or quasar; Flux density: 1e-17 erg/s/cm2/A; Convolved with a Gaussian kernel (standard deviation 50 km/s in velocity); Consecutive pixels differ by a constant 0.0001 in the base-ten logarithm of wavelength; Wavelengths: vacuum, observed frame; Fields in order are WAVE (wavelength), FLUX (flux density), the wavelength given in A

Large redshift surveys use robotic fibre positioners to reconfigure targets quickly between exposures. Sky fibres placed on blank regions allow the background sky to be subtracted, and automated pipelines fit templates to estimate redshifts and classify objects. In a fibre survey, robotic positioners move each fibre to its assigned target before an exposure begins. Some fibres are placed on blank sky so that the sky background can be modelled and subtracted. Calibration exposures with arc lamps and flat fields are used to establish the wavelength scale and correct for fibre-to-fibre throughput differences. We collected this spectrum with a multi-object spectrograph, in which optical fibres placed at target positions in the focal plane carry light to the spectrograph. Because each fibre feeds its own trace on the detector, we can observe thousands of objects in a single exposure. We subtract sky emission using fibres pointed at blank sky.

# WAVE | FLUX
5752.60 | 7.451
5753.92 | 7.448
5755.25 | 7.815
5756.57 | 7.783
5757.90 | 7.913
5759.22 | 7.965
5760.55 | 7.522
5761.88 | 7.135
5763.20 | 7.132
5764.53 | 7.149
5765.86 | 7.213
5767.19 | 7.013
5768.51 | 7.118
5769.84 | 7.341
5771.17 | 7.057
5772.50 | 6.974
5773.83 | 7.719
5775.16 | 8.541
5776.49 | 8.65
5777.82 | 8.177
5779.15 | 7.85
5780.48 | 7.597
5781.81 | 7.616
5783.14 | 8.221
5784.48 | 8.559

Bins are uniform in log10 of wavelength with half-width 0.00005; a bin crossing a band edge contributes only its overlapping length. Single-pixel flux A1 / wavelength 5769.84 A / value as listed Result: 7.341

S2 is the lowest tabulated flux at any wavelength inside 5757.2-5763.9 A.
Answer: 7.132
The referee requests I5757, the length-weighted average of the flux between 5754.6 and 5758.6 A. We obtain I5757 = 7.85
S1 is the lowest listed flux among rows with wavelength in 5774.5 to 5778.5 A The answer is 8.177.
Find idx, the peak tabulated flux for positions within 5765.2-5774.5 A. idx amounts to 7.719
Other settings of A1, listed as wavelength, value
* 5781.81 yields 7.616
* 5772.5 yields 6.974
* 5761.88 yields 7.135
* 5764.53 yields 7.149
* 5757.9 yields 7.913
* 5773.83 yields 7.719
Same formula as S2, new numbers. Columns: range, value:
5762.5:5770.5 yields 7.013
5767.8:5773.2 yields 6.974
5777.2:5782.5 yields 7.597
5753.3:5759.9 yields 7.448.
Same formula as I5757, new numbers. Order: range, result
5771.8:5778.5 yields 8.01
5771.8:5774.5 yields 7.34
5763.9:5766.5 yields 7.17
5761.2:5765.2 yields 7.14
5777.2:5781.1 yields 7.88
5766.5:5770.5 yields 7.17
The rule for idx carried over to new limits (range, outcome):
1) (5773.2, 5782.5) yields 8.65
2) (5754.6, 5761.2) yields 7.965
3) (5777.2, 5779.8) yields 8.177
